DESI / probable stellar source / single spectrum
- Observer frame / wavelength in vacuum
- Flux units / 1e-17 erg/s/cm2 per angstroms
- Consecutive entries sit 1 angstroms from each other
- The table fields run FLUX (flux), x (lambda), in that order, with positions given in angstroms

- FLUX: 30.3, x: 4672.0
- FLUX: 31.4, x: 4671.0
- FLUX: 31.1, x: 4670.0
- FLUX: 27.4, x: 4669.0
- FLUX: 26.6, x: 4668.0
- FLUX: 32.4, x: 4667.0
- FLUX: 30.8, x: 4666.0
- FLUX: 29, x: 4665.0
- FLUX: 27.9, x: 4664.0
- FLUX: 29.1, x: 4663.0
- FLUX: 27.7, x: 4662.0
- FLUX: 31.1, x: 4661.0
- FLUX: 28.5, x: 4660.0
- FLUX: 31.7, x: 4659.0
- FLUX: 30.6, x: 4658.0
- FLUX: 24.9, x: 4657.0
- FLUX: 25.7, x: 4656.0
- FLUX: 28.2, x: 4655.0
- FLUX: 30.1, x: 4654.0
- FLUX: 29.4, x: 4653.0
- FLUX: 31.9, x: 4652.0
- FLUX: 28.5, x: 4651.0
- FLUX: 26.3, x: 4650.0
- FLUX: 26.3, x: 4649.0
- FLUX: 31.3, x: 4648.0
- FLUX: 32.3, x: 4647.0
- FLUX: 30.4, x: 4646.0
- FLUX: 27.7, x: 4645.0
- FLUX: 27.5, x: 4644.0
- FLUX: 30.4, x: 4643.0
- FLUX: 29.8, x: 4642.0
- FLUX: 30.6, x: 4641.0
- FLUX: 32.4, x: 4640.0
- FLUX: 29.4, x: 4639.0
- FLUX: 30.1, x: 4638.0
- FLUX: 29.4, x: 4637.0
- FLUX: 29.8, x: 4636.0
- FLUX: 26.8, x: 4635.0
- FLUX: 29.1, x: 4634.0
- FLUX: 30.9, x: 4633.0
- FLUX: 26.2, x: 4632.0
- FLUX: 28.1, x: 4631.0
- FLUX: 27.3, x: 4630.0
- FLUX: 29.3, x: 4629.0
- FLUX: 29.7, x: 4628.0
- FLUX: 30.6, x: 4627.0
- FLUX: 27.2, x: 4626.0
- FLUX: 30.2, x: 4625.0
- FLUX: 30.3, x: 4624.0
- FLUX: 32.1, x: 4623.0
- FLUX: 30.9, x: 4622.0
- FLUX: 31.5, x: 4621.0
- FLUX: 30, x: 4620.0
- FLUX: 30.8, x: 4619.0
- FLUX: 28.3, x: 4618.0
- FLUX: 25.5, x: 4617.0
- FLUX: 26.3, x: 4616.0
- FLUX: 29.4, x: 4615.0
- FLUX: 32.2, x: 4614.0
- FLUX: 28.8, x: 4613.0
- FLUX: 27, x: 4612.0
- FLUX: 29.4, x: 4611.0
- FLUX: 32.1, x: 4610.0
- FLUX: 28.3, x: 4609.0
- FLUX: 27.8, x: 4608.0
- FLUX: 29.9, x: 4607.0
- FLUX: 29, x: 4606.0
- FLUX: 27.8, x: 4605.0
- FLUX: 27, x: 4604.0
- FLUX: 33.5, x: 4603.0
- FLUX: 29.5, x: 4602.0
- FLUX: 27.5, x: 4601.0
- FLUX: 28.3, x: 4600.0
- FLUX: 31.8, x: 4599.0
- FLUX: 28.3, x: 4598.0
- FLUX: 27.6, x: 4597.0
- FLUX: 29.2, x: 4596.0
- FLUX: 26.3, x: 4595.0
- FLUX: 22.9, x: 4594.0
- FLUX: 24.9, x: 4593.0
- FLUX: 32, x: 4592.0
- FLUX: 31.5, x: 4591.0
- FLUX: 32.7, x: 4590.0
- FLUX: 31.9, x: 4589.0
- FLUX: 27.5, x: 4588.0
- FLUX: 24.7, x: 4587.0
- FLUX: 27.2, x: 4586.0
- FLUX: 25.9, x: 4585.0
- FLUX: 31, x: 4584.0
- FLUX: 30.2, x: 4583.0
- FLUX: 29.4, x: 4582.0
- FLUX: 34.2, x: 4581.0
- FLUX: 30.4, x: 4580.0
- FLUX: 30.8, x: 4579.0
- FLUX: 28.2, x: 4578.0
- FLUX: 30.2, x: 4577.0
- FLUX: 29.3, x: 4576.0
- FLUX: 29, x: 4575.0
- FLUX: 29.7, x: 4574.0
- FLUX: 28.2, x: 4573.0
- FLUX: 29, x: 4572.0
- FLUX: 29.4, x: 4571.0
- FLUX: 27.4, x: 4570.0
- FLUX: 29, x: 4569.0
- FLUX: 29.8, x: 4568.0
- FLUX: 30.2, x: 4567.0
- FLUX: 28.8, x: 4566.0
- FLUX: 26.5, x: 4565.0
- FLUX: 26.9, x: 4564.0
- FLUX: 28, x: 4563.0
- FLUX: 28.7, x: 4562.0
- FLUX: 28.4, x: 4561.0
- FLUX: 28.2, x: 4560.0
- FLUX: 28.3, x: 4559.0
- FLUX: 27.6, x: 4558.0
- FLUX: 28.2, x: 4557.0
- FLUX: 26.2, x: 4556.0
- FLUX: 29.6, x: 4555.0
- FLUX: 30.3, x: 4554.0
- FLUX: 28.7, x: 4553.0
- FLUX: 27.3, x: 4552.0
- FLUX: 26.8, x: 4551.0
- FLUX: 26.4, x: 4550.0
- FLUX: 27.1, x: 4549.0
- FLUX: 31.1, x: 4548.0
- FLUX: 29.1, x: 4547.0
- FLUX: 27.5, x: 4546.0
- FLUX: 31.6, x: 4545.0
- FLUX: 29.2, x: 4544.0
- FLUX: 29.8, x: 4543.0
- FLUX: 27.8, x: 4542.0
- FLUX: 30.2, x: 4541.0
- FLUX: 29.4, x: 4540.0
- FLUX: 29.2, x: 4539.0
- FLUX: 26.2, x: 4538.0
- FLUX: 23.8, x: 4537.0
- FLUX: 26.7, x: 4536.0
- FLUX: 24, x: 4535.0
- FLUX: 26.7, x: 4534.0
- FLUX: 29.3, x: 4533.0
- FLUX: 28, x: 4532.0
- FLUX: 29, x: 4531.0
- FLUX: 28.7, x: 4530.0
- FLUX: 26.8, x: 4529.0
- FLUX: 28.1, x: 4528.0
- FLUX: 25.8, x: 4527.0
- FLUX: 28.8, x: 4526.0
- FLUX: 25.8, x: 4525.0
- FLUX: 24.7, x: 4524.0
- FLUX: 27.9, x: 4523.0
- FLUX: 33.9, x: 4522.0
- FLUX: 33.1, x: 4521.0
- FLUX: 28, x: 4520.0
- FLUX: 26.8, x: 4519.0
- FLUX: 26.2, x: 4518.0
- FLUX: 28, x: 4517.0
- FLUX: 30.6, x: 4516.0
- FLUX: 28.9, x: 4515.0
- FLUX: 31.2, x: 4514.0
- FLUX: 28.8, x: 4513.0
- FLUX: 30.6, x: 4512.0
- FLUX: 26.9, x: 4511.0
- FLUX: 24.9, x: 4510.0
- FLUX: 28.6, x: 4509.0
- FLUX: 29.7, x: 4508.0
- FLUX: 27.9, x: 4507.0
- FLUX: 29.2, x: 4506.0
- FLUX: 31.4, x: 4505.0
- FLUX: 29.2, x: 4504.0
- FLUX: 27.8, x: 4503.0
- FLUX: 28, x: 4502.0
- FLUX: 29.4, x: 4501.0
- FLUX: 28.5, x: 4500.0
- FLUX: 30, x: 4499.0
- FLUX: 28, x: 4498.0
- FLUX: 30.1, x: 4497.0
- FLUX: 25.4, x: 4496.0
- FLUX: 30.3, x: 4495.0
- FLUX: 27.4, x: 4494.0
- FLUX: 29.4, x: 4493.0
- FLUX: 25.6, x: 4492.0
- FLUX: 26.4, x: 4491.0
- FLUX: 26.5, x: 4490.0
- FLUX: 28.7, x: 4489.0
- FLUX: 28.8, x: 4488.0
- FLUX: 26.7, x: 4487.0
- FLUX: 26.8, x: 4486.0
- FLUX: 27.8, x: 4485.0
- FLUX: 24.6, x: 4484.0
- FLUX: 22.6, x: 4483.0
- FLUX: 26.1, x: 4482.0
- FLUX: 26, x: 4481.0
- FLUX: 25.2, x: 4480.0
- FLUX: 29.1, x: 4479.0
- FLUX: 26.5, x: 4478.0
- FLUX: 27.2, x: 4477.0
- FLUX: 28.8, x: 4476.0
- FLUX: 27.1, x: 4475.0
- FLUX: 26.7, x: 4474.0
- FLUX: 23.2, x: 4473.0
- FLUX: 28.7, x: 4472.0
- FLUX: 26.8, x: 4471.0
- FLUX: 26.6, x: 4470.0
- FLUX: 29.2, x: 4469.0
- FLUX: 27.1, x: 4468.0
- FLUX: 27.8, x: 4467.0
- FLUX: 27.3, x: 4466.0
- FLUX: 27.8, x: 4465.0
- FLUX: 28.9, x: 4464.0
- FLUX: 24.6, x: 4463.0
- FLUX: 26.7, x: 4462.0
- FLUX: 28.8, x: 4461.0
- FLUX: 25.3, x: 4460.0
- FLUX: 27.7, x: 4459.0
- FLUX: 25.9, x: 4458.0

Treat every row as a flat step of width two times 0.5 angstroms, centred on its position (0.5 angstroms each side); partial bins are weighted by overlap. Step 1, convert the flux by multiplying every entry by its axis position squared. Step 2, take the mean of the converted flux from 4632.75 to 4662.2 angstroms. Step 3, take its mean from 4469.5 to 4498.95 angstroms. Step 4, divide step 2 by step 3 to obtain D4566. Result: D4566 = 1.2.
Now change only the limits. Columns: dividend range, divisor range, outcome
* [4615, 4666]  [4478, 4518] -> 1.11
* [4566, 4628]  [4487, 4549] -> 1.07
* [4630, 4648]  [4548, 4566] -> 1.09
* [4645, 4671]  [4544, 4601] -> 1.05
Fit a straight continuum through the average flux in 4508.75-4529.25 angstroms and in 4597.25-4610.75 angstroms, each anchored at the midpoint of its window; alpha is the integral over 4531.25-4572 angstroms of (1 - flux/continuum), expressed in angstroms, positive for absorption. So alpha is 0.7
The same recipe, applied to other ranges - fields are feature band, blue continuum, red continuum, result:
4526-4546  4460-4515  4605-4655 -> 0.2 angstroms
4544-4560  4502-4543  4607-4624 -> 0.1 angstroms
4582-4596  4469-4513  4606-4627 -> 0.3 angstroms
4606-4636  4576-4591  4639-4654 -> 0.5 angstroms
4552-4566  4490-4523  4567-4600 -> 0.4 angstroms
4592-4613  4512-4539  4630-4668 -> 0.2 angstroms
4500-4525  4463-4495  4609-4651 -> -1.1 angstroms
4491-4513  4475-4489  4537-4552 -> -0.9 angstroms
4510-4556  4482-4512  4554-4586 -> 0.2 angstroms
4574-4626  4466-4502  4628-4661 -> -1.1 angstroms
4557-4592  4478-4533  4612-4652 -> -0.4 angstroms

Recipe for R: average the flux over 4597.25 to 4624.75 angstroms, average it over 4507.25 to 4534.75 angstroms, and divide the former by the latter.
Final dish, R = 1.04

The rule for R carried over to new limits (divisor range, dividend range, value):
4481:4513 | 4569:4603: 1.04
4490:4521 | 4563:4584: 1.03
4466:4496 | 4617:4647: 1.09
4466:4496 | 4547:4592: 1.07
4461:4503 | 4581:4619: 1.06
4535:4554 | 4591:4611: 1.02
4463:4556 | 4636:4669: 1.05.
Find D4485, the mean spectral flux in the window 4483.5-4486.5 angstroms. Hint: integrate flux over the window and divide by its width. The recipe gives 26.4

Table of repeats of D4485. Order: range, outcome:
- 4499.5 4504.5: 28.6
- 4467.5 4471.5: 27.4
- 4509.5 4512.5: 27.5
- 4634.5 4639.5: 29.1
